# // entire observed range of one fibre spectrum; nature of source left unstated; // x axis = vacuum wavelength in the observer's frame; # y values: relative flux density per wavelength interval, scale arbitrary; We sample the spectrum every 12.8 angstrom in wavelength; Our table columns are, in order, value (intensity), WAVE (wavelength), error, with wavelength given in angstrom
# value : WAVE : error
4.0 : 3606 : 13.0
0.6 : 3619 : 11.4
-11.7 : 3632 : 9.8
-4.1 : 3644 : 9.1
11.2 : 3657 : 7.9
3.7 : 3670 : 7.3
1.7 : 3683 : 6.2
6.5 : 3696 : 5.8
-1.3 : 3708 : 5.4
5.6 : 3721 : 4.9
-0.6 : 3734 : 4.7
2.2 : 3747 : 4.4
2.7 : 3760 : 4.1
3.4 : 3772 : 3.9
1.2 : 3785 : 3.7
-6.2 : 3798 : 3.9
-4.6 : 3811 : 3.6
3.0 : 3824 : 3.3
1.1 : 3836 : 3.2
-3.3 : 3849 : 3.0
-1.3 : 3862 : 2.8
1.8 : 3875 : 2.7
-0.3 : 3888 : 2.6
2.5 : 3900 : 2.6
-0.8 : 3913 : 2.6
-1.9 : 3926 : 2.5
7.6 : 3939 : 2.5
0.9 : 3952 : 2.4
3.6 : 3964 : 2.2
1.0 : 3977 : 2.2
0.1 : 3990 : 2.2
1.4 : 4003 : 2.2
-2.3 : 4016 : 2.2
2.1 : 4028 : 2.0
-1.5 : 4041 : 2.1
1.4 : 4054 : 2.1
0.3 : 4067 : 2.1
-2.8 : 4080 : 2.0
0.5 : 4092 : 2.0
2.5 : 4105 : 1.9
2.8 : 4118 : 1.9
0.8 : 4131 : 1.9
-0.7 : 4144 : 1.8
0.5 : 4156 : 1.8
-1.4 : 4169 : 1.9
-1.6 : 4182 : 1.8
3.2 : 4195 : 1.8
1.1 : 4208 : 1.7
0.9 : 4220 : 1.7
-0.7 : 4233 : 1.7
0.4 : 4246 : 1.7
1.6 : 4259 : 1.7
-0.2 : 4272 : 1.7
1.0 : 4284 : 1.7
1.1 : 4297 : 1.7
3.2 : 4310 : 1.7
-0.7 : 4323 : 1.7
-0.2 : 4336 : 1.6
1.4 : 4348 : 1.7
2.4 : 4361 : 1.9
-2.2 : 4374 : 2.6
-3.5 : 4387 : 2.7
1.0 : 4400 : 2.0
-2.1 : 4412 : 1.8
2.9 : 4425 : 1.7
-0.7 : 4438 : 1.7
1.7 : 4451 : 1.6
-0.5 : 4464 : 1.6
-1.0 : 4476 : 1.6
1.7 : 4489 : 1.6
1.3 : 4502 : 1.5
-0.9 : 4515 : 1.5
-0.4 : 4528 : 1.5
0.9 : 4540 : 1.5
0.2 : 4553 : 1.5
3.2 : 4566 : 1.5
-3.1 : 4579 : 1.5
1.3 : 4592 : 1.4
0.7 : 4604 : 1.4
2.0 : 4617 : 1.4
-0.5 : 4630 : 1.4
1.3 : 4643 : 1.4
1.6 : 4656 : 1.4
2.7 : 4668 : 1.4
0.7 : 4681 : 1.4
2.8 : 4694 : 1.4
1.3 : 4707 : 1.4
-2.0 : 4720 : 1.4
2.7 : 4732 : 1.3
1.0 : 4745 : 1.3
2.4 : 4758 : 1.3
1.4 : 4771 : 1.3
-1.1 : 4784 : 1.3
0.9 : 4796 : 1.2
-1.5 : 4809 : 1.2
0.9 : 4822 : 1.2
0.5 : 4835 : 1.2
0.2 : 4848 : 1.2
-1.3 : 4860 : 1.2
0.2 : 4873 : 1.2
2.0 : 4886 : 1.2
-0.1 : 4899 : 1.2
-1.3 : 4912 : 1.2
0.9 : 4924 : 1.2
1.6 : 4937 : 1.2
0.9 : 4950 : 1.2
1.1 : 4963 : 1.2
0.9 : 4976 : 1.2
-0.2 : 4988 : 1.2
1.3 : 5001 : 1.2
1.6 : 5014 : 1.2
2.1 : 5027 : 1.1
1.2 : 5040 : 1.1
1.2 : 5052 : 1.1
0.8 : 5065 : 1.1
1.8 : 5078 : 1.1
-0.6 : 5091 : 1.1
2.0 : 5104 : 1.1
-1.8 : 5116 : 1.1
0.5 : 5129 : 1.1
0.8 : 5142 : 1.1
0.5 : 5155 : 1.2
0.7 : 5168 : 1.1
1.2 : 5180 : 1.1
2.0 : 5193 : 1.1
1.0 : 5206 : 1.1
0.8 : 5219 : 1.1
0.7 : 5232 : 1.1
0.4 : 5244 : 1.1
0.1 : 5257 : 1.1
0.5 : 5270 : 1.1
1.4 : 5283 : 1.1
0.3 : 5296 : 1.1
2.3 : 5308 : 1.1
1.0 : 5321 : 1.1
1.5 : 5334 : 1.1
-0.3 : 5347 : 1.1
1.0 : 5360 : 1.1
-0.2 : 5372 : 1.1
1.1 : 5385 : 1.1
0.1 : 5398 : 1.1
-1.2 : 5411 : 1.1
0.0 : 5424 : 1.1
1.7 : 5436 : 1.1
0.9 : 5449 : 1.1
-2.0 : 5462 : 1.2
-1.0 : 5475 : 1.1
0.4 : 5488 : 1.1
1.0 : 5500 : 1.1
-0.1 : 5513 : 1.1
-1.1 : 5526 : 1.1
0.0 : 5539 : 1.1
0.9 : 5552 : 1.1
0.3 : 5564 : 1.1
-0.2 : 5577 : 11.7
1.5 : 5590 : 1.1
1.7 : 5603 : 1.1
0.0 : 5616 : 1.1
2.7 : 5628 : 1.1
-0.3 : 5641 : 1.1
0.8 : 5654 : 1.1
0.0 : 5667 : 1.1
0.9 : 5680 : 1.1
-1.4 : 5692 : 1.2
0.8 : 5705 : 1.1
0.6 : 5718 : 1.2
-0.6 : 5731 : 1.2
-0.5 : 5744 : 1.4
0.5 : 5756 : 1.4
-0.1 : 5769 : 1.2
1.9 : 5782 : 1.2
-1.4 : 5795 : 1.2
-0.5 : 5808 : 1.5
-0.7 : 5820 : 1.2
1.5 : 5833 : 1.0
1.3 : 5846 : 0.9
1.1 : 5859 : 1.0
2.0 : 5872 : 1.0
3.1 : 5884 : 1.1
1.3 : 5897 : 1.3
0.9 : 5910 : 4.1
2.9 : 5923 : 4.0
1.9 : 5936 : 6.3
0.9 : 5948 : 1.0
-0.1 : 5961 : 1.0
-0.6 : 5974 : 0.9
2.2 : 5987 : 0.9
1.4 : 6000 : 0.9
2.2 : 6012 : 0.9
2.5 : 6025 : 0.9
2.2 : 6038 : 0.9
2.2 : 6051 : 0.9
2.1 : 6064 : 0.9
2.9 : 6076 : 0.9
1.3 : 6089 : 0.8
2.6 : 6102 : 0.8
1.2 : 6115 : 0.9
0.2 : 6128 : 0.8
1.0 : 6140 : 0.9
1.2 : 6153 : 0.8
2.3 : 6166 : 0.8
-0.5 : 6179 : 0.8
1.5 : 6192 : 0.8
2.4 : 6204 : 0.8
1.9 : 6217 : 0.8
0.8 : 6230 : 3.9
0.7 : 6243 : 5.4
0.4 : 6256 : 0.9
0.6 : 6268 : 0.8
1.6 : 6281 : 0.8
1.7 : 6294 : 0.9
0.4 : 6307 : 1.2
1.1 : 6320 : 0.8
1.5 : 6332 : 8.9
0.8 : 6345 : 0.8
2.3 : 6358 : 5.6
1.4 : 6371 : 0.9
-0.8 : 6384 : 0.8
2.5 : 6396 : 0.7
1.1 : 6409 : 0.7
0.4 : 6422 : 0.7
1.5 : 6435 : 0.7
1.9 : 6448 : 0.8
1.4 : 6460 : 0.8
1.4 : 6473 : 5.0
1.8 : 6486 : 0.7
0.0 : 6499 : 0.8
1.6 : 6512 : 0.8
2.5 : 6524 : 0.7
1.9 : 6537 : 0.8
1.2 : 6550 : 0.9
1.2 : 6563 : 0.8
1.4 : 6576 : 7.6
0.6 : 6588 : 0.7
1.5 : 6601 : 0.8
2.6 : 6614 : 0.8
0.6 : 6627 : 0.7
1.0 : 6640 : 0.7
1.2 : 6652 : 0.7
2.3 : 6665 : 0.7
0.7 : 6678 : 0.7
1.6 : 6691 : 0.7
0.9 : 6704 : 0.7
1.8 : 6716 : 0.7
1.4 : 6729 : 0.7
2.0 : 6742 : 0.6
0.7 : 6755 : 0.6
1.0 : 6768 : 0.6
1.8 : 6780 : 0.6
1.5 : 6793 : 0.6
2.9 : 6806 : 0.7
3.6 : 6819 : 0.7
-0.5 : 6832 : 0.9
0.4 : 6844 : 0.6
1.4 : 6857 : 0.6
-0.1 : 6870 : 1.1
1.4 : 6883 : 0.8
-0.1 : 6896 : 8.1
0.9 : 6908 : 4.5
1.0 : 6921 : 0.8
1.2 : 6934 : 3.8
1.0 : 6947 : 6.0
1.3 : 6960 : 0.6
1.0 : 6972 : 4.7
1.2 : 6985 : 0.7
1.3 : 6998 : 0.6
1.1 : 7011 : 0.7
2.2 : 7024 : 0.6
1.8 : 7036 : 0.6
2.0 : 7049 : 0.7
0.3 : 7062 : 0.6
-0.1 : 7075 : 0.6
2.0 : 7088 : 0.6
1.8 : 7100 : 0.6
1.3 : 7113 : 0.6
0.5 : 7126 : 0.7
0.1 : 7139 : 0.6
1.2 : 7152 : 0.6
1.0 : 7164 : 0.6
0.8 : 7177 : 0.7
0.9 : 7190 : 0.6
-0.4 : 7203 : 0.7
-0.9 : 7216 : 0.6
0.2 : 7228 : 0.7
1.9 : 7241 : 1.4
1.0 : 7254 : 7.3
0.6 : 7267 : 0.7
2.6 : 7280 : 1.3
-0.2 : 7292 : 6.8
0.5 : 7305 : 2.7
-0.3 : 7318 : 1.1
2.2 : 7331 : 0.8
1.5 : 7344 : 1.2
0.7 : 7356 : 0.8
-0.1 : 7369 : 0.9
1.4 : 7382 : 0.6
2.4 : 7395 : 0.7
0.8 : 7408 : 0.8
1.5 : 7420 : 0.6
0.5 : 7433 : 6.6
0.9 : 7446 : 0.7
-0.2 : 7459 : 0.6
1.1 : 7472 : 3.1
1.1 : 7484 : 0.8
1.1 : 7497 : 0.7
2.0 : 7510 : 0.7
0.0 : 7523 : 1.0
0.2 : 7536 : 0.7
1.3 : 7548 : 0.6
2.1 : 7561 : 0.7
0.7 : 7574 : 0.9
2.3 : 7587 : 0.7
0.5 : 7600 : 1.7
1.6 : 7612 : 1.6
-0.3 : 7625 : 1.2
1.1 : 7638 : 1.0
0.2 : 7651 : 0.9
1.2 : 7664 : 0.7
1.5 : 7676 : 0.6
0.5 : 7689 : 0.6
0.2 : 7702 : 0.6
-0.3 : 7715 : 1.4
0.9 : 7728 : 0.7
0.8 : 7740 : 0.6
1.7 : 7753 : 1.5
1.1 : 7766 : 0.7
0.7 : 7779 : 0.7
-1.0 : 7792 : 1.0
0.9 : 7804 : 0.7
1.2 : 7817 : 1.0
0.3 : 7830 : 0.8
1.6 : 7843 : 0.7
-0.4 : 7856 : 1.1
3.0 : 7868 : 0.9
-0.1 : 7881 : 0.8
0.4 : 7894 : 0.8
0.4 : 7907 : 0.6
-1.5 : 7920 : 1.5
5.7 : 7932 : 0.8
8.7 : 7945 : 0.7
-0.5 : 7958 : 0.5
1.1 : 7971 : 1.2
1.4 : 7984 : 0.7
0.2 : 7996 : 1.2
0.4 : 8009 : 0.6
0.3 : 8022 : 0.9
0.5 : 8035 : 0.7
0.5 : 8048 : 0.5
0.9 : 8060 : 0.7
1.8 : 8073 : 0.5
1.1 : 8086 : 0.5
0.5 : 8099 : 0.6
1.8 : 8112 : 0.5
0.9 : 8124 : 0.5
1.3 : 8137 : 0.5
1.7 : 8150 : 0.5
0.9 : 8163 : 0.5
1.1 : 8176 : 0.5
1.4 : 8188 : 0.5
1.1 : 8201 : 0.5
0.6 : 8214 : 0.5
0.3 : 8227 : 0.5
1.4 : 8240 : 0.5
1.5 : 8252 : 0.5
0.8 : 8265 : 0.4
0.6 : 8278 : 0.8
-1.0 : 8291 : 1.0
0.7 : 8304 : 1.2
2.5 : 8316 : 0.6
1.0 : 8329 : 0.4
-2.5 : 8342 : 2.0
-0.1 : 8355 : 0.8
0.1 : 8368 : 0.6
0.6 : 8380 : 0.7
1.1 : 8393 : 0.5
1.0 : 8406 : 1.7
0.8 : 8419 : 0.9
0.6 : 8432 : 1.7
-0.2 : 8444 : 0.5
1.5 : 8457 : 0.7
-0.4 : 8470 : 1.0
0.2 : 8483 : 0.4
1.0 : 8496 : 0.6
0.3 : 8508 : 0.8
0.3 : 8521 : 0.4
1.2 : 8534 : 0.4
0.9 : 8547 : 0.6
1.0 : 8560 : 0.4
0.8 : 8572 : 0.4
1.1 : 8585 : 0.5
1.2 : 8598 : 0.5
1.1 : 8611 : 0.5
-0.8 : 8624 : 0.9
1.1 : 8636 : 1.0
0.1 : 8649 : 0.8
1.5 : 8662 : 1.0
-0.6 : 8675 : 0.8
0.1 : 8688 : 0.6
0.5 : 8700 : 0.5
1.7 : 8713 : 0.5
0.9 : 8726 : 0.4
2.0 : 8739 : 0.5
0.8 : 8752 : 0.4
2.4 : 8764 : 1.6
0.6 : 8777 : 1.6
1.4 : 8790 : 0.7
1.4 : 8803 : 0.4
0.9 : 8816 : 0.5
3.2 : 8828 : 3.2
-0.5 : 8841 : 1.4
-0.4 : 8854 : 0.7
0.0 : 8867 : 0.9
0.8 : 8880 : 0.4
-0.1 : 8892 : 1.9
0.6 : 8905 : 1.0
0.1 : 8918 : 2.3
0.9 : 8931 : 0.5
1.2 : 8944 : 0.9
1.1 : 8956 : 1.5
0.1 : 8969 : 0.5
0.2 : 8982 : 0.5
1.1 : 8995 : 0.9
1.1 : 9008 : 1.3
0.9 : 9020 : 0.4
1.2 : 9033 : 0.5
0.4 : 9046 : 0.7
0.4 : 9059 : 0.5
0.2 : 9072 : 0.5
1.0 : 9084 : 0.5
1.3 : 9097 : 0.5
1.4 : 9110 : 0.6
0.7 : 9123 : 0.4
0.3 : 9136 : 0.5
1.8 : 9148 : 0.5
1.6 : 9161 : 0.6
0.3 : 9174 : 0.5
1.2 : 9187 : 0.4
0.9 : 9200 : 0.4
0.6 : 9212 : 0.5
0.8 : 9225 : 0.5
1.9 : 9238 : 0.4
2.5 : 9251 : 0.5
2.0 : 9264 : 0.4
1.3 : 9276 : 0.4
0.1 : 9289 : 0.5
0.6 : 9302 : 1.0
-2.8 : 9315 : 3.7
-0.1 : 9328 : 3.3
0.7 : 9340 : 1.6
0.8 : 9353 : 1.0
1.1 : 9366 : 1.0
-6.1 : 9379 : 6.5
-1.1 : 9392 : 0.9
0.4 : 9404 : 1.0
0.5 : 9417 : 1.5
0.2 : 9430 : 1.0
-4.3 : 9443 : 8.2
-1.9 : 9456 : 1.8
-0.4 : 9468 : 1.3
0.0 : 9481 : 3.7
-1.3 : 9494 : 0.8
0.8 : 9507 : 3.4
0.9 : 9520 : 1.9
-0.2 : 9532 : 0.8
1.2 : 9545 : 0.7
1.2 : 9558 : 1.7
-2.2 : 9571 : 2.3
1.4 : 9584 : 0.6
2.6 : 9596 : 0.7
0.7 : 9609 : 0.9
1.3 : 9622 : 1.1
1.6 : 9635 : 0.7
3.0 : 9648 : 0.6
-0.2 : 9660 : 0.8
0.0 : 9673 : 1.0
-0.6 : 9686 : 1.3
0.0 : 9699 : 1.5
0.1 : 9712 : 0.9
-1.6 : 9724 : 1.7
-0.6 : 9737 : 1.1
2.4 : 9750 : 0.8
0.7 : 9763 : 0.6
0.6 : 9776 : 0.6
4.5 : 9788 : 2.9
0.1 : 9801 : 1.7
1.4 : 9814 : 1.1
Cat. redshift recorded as 1.13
